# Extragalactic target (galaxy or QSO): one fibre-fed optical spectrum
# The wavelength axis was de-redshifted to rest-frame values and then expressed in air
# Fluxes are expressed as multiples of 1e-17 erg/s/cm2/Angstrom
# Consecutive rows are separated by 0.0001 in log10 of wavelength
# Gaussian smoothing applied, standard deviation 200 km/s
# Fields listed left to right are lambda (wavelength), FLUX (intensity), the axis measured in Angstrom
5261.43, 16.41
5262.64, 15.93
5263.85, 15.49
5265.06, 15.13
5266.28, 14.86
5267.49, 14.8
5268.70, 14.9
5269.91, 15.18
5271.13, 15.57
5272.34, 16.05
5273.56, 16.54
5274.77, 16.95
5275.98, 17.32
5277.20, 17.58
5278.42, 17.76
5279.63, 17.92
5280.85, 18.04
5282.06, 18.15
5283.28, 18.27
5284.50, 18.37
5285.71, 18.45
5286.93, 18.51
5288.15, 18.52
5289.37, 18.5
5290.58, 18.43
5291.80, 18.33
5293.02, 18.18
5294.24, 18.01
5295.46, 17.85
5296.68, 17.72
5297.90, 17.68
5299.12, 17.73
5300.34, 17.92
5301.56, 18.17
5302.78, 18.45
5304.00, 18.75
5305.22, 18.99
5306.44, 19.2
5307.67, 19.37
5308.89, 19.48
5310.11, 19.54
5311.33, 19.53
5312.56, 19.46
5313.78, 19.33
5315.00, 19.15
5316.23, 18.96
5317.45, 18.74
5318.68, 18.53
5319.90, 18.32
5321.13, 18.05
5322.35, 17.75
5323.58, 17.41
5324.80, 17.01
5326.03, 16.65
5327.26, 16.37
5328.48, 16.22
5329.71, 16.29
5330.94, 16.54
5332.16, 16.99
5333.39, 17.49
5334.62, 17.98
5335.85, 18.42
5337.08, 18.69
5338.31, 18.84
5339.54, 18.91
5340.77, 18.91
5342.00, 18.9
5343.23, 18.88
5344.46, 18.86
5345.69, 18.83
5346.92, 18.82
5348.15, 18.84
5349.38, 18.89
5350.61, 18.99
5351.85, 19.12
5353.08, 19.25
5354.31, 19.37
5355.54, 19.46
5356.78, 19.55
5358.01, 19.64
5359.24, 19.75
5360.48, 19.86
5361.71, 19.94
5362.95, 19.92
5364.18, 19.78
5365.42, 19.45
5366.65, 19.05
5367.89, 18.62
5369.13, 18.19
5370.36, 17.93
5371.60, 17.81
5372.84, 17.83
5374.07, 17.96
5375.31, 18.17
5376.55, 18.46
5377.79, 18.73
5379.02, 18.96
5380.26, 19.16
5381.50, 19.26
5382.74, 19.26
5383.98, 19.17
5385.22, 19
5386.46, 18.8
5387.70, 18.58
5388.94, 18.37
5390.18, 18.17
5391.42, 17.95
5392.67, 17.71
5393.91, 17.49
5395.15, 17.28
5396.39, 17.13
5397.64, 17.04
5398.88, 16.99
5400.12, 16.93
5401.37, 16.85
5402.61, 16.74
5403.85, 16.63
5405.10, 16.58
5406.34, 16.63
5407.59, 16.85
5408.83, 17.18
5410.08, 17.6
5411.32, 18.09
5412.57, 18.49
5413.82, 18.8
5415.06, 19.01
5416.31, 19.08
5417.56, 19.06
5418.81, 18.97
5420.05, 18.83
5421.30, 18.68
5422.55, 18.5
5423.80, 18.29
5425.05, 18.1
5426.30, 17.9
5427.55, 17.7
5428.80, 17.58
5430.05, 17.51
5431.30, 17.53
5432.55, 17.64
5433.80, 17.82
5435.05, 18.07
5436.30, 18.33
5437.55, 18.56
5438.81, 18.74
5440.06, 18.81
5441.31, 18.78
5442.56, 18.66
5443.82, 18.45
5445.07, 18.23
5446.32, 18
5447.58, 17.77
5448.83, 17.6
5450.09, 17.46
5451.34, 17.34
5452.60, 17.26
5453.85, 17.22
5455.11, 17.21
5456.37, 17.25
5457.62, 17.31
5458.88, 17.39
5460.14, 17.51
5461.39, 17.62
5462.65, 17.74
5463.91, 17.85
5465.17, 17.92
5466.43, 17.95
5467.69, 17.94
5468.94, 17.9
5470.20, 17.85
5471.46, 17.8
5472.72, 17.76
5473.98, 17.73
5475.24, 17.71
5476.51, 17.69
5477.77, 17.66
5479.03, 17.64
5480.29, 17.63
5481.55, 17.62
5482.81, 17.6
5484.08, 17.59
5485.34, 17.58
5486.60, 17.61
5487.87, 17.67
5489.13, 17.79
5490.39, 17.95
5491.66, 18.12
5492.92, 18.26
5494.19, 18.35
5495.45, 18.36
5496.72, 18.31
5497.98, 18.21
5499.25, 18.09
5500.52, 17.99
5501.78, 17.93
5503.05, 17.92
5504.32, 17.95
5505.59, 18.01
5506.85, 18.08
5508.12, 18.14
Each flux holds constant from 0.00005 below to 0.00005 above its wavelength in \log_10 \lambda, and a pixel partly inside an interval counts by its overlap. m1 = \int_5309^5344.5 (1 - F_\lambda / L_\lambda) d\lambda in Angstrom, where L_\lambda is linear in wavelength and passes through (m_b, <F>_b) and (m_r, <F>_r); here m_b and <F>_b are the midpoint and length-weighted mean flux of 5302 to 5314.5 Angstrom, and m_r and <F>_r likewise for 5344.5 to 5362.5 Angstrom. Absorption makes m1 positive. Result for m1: 2.0 Angstrom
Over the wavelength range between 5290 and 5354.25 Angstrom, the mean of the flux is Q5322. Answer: 18.3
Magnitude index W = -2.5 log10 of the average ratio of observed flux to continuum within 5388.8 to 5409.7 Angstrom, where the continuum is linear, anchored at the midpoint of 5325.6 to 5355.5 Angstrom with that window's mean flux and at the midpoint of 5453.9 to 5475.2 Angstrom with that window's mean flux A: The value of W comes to 0.05 mag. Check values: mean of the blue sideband 18.2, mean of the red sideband 17.7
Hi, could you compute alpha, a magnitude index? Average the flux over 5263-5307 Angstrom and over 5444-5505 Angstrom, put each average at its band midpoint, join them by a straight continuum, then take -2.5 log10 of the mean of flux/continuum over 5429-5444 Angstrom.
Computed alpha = -0.03 mag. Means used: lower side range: 17.4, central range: 18.2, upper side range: 17.8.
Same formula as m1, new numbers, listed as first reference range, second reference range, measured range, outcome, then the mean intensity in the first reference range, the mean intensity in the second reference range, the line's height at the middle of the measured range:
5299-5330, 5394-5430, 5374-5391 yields -0.8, 18.3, 17.8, 17.9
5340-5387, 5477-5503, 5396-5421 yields 1.2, 19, 17.9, 18.6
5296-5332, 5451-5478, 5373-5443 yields -1.0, 18.2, 17.6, 17.8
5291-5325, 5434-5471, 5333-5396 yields -1.7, 18.5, 17.9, 18.3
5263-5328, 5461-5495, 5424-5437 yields 0.0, 17.8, 17.8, 17.8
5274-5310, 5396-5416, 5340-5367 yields -2.3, 18.2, 17.4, 17.8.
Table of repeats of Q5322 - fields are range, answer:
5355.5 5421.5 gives 18.3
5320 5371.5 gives 18.5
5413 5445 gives 18.4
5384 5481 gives 17.9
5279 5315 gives 18.5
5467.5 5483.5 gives 17.7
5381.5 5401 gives 18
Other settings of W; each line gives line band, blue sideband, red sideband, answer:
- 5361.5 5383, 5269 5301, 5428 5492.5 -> -0.06 mag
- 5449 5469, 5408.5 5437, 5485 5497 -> 0.03 mag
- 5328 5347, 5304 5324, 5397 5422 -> 0.03 mag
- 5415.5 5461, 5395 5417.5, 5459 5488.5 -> -0.03 mag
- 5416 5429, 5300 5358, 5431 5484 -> -0.03 mag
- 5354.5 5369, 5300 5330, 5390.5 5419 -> -0.09 mag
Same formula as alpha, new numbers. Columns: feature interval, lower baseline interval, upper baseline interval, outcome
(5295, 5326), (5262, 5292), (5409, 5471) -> -0.08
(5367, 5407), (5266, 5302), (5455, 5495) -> -0.02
